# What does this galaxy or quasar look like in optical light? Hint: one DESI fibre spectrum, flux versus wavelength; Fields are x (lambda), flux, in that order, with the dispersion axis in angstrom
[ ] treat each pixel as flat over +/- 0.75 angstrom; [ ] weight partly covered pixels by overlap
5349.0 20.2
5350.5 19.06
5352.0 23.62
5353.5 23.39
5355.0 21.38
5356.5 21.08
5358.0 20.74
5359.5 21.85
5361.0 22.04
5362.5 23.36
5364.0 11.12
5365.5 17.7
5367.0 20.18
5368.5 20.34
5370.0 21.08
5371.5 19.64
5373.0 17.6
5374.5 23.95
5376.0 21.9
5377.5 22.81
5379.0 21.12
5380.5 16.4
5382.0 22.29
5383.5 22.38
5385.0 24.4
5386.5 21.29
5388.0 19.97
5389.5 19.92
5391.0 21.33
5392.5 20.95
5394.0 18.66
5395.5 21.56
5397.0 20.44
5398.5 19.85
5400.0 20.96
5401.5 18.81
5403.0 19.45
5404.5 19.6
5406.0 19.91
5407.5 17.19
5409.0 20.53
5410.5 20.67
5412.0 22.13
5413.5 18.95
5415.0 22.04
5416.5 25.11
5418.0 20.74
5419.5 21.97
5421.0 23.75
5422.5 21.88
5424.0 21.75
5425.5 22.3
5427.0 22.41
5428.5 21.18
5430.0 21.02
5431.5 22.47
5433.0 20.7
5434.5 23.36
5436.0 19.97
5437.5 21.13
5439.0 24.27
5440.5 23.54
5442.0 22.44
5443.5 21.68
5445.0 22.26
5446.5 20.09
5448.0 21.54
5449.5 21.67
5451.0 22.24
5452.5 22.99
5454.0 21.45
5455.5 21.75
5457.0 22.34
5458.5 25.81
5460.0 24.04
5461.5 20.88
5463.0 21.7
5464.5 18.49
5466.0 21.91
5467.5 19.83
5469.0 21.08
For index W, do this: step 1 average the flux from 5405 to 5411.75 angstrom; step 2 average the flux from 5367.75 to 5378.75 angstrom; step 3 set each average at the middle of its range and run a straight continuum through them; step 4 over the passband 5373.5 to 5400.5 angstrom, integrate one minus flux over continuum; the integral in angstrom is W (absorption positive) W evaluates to -0.7 angstrom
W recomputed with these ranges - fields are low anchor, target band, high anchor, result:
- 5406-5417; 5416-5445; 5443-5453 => -1.2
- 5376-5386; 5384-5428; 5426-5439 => 1.3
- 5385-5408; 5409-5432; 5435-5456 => -0.9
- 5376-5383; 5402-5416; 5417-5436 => 0.9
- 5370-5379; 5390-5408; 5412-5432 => 1.4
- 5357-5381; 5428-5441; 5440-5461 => 0.0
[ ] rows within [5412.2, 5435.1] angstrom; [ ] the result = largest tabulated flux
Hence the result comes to 25.11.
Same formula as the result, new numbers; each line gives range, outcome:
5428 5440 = 24.27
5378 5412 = 24.4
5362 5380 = 23.95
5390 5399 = 21.56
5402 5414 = 22.13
